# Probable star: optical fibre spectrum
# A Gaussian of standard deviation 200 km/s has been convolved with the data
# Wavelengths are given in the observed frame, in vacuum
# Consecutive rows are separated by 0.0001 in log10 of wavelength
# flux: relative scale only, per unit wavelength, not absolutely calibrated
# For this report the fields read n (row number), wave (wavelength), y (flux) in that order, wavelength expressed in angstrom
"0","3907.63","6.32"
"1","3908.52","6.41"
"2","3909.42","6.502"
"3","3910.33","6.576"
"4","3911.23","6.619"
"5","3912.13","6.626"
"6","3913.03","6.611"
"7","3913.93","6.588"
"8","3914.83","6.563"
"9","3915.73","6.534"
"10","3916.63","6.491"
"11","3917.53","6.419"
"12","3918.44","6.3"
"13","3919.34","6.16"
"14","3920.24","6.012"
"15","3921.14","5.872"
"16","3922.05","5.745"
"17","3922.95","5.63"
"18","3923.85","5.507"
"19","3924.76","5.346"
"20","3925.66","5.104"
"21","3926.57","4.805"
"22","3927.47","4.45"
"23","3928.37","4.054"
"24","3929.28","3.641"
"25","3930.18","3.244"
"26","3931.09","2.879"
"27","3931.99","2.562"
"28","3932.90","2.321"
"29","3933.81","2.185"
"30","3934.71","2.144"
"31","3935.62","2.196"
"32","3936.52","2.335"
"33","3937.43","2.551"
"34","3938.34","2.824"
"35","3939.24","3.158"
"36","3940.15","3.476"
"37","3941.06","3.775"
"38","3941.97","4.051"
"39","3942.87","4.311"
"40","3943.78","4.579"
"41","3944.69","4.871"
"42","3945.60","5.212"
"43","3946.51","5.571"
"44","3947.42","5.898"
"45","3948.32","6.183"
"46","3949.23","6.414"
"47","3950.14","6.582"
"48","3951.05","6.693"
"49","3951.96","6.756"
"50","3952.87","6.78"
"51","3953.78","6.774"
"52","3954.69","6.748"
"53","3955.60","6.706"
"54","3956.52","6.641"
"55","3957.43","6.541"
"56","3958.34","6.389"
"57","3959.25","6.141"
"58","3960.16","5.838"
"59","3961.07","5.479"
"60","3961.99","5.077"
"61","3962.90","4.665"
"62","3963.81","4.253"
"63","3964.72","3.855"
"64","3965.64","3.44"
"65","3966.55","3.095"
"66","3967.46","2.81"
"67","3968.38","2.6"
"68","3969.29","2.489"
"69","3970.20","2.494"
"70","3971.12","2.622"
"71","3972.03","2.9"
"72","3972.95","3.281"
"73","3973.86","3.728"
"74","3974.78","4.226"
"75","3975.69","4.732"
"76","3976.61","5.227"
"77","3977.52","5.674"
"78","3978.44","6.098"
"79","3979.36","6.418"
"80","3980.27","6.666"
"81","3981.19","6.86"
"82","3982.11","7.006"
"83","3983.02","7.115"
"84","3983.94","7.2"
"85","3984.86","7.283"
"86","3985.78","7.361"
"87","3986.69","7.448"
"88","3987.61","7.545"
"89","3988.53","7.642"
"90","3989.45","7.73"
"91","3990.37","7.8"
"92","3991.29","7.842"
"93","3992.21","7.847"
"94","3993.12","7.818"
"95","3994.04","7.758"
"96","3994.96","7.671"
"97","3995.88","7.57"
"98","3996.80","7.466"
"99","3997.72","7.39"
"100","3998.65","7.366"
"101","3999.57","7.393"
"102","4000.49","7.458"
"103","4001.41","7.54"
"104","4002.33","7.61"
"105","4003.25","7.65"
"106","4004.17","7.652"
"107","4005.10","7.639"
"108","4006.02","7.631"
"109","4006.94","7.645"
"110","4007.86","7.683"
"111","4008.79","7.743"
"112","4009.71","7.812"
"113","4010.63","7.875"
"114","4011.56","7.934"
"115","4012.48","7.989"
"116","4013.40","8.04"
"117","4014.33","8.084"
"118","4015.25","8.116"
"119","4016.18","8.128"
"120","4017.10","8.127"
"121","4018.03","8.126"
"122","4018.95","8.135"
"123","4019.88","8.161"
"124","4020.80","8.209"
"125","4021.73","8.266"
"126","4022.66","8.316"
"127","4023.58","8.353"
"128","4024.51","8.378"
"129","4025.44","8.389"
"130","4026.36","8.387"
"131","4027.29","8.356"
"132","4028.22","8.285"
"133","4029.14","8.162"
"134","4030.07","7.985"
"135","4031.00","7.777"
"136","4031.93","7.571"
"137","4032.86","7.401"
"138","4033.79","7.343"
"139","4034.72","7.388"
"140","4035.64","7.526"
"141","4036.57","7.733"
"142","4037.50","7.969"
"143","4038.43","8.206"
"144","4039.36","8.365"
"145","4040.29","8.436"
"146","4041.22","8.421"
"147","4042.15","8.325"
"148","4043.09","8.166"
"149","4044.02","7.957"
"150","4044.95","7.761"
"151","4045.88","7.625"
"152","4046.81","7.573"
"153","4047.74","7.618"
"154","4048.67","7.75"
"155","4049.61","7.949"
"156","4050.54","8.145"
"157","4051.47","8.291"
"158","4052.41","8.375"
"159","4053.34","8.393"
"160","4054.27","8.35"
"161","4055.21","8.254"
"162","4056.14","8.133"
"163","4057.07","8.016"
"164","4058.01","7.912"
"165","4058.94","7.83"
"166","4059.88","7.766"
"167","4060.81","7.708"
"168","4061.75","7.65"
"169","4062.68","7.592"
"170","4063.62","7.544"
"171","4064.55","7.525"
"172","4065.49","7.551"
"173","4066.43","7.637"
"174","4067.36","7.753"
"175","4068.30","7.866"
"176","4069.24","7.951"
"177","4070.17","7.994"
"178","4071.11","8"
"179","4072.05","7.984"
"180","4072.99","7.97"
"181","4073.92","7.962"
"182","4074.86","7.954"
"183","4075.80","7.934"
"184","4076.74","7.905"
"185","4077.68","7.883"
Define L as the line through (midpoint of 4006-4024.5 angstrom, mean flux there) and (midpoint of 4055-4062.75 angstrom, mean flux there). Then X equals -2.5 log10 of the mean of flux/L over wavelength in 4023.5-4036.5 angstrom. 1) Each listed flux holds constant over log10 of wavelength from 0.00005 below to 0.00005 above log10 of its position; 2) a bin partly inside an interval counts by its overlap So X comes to 0.01 mag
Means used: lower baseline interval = 8.04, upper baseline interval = 7.88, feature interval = 7.93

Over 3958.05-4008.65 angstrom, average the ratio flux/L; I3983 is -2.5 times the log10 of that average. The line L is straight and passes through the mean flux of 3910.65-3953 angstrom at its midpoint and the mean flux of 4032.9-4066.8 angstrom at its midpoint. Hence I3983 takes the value 0.027 mag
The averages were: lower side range 4.9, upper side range 7.9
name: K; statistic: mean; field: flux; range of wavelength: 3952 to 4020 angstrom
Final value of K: 6.49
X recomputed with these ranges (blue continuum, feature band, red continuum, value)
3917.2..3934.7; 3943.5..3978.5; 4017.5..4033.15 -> 0.15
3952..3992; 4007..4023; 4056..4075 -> -0.21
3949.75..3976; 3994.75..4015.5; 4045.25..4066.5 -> -0.23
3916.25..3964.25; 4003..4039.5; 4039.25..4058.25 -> -0.10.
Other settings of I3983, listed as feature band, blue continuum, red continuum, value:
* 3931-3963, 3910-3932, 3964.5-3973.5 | -0.227 mag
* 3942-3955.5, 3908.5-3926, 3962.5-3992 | -0.035 mag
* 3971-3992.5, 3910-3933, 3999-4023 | 0.143 mag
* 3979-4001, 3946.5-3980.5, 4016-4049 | -0.190 mag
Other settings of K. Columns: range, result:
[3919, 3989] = 4.95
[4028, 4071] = 7.9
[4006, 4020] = 7.96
